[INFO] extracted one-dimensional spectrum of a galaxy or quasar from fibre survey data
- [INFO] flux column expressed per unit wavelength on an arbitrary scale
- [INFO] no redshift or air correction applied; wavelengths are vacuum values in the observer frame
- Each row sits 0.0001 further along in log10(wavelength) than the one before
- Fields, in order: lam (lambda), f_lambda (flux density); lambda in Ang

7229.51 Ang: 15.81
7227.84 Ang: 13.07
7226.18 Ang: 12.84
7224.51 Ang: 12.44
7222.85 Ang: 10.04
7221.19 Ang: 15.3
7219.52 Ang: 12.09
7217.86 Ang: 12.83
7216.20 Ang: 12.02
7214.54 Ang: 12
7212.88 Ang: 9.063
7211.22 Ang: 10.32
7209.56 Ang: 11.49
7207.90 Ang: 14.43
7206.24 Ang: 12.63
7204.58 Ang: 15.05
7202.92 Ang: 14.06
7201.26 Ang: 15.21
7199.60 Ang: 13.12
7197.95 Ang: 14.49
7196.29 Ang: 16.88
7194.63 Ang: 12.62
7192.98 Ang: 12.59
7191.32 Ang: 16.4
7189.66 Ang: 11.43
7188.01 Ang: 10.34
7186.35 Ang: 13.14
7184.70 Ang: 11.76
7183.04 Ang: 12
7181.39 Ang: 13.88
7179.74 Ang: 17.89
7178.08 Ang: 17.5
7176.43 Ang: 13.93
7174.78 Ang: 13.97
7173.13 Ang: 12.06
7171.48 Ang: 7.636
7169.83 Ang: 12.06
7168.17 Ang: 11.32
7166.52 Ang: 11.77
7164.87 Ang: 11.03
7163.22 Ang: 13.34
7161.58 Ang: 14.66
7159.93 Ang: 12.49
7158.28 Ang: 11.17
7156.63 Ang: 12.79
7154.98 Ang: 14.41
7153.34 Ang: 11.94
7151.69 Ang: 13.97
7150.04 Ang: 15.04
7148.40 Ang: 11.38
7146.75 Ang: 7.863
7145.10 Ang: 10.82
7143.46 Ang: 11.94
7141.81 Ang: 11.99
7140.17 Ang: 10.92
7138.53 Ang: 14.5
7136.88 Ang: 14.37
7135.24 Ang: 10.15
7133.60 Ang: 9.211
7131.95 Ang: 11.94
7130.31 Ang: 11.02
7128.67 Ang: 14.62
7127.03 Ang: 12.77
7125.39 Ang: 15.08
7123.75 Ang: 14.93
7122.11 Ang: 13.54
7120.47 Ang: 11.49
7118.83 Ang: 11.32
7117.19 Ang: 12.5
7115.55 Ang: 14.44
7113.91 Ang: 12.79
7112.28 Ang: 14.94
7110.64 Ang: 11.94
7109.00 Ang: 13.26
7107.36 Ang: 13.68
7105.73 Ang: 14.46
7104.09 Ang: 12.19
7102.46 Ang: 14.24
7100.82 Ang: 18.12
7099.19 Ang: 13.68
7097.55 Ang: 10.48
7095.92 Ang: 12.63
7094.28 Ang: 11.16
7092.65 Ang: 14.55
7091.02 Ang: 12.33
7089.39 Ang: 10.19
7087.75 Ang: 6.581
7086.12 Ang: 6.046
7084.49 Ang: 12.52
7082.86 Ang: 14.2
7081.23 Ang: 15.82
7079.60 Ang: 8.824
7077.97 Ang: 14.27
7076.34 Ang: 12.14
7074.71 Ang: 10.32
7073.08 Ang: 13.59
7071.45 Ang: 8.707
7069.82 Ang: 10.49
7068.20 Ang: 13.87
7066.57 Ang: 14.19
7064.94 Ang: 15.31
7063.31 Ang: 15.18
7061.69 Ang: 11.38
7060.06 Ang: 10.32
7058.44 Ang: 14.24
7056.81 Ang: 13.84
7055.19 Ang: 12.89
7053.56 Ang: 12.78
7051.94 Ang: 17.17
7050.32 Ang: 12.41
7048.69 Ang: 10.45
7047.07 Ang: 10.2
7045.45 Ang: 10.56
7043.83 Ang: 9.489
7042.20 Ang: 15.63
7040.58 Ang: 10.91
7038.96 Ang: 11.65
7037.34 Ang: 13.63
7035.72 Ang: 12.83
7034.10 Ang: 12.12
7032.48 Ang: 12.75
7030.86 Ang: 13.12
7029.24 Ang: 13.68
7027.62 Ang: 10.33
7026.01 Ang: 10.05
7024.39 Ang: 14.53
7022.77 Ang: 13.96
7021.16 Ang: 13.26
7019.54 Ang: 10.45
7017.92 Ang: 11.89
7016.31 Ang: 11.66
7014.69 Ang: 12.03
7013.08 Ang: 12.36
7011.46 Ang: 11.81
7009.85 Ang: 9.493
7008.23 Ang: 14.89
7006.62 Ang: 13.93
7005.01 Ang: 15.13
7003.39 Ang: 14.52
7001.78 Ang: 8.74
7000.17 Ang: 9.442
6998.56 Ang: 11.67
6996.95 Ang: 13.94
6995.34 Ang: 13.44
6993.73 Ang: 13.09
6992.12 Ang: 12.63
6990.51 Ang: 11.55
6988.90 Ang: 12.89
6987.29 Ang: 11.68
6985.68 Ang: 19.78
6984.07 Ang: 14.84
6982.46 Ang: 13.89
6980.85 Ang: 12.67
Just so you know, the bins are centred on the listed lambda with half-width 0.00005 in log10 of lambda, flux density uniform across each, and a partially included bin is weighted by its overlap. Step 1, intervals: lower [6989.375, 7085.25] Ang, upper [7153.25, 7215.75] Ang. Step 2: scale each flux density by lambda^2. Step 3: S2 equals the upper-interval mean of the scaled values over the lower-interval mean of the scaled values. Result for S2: 1.08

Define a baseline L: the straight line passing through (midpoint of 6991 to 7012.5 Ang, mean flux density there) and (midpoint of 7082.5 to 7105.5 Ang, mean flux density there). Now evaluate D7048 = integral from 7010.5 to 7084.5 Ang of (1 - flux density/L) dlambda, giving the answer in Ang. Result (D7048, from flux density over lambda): -1.1 Ang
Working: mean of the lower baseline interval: 12.5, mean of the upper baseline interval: 12.1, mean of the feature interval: 12.5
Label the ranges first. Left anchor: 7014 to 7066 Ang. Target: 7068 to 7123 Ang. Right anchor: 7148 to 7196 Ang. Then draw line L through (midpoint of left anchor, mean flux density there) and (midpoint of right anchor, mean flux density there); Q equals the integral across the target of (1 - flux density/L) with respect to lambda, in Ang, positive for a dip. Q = 1.5 Ang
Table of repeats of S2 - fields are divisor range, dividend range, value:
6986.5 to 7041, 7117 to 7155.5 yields 1.04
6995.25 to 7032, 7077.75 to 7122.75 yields 1.04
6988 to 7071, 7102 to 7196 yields 1.06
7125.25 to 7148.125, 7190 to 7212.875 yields 1.17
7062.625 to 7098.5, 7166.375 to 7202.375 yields 1.15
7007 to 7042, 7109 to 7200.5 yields 1.08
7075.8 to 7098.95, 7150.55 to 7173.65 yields 1.08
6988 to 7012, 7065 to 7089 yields 0.95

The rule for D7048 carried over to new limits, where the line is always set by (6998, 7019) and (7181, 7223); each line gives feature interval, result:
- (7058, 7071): -0.7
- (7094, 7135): -1.6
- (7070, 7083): 0.4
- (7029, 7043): -0.8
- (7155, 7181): -0.4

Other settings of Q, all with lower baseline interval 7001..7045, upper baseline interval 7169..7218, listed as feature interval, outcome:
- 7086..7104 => 0.90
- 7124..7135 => 0.33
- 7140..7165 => 1.21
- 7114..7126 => -0.44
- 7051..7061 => -0.78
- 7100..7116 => -1.58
